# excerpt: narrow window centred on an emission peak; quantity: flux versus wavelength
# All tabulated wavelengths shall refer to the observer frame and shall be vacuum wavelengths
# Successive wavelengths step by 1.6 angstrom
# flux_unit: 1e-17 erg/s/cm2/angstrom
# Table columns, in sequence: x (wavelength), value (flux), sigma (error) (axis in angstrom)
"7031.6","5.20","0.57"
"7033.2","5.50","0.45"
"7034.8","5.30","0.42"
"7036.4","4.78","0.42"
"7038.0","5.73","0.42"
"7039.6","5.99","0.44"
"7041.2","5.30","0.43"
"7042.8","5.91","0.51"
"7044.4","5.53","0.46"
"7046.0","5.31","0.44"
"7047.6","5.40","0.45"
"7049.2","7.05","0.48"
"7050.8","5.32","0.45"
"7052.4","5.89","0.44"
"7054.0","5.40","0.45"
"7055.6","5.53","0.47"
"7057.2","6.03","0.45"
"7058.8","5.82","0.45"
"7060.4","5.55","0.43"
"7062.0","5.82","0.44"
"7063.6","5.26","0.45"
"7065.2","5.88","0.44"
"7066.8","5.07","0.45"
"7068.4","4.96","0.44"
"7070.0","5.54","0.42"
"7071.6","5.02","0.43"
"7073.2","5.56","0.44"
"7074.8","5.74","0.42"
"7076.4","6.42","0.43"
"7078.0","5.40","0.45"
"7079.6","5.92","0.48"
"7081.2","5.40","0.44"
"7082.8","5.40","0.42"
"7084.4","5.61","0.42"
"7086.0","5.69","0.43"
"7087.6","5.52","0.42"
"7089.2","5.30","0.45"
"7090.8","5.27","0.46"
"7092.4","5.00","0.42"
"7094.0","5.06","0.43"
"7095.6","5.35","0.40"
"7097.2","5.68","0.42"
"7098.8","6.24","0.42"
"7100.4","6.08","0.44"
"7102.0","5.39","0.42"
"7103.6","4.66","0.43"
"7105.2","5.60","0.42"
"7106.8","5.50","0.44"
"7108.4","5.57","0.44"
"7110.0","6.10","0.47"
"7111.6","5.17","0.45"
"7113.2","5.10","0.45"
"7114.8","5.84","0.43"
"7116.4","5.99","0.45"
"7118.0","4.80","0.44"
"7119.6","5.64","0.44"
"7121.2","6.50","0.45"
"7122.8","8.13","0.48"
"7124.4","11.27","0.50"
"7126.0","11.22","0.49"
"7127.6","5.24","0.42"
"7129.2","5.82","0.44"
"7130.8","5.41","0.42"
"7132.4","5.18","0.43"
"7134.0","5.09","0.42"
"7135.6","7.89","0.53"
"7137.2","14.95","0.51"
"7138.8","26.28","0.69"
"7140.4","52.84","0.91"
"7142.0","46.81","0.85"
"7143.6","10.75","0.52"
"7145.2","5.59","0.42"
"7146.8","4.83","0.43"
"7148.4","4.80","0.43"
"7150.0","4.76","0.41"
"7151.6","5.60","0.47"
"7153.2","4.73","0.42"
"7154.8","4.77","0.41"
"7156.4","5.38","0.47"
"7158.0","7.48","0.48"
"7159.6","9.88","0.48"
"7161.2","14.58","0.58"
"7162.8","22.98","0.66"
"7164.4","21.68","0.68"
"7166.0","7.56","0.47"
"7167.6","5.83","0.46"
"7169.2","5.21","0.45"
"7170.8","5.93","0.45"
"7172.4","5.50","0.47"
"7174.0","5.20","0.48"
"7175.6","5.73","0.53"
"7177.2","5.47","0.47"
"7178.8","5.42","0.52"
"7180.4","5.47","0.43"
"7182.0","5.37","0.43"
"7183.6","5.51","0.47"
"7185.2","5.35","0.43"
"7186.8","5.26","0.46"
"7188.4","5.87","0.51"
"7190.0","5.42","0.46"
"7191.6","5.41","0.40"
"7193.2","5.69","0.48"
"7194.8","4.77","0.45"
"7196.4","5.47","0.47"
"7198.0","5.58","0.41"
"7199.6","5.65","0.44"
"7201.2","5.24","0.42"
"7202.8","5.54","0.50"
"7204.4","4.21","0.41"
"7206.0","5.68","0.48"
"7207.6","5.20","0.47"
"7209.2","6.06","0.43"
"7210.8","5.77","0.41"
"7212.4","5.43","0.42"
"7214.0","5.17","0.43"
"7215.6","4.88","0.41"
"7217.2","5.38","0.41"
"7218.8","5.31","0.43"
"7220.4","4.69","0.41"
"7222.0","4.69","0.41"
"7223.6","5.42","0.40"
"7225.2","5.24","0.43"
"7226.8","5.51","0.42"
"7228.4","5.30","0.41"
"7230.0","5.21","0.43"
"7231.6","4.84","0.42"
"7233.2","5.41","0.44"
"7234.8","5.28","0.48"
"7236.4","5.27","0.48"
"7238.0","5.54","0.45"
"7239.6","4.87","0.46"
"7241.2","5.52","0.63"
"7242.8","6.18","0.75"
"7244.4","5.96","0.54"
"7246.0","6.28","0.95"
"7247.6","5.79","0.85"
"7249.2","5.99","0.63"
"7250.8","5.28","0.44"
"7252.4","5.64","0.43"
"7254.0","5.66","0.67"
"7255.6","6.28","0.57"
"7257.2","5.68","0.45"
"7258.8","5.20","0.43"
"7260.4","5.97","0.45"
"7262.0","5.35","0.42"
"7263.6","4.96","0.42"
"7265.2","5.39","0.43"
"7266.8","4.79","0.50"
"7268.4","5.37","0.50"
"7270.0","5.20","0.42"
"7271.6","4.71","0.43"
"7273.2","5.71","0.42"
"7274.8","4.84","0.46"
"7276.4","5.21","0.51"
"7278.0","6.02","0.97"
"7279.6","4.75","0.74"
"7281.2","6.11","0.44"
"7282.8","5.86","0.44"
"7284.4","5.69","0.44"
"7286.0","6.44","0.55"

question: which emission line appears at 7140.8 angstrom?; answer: H-alpha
